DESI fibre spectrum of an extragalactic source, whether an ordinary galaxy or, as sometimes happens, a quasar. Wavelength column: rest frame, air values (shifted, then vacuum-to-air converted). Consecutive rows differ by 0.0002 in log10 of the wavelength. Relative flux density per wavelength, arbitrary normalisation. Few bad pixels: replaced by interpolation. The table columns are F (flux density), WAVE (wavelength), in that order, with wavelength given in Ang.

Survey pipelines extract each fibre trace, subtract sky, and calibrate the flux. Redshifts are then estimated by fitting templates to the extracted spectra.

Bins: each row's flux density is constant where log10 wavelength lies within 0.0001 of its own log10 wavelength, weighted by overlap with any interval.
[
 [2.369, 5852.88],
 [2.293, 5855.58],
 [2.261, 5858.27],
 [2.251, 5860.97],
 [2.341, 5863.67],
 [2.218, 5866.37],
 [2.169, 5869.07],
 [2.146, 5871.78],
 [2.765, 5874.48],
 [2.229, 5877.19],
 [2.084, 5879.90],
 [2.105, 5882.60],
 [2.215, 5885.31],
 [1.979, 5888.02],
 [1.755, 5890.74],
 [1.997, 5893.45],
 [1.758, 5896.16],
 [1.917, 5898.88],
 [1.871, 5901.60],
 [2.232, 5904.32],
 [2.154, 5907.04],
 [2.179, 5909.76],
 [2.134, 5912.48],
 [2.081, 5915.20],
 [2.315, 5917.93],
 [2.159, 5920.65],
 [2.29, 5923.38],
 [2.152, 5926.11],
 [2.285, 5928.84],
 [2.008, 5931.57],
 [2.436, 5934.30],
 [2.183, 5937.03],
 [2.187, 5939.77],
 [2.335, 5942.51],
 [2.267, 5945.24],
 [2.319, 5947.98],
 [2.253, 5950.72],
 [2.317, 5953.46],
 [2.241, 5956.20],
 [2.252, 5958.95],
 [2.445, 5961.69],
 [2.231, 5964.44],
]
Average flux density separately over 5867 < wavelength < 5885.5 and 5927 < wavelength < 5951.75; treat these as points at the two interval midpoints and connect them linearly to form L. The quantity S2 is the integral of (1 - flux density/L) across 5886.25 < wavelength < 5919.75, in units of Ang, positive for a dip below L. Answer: 3.2 Ang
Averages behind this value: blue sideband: 2.25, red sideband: 2.25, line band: 2.04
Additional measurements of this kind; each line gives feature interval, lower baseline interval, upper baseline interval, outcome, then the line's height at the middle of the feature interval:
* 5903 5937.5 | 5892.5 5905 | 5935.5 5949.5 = -1.8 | 2.1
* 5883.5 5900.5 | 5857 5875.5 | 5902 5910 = 2.0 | 2.2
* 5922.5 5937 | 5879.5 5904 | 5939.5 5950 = -0.2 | 2.2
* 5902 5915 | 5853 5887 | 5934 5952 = 0.7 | 2.27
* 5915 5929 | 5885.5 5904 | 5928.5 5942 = -0.6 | 2.12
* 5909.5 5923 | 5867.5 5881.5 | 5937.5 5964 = 0.6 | 2.28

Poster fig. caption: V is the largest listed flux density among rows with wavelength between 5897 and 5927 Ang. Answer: 2.315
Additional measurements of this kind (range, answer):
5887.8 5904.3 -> 1.997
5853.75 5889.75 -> 2.765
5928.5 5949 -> 2.436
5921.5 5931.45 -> 2.29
